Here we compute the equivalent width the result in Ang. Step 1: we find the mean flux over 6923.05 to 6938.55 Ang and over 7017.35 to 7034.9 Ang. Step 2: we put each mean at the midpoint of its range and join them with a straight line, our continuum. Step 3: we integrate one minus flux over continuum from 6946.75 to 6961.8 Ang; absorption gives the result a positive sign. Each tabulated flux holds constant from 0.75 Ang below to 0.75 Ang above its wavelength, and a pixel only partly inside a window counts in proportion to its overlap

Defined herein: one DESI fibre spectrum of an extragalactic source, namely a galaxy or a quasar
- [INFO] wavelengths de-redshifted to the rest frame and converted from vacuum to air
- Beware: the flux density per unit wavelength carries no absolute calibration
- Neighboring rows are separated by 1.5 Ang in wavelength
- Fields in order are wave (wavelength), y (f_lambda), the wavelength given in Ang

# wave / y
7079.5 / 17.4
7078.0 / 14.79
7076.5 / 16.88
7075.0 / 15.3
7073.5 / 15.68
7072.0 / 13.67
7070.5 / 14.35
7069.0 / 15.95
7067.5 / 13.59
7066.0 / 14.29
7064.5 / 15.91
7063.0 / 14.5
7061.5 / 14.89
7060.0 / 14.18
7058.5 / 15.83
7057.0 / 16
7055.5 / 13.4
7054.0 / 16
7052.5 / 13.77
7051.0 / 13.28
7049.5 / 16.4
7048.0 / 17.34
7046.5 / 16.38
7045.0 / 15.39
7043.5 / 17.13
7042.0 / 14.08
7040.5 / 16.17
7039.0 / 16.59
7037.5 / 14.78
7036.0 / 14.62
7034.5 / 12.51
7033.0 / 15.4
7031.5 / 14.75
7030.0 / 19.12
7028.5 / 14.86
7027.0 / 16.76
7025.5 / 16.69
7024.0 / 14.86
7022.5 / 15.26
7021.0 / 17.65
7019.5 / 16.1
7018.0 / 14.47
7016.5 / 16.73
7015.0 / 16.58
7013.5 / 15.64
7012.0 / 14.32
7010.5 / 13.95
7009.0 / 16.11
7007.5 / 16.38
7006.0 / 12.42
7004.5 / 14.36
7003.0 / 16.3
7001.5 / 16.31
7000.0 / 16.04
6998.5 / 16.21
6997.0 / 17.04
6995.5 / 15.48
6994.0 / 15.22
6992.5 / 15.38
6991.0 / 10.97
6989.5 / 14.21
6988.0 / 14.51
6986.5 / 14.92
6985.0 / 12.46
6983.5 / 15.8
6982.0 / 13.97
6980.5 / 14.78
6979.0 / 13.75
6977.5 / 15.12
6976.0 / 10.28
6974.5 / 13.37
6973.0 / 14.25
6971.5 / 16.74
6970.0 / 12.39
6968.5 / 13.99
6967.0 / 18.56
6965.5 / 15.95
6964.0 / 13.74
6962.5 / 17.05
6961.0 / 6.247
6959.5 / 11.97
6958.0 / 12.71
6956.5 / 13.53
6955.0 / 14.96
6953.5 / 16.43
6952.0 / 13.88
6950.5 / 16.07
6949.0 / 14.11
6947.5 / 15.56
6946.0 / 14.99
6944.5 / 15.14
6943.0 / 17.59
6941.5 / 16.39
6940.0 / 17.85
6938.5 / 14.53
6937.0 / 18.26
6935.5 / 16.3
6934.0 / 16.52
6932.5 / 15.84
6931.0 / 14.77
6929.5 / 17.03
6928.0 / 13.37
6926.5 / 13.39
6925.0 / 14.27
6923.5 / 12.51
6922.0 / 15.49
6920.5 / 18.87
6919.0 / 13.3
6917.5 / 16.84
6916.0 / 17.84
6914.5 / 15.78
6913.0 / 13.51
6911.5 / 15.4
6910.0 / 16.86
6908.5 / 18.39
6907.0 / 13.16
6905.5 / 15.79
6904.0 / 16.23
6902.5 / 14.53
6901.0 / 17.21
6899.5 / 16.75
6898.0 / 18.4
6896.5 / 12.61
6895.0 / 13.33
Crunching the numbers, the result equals 1.8 Ang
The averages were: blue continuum 15.2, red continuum 15.8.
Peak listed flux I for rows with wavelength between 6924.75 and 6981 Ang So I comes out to 18.56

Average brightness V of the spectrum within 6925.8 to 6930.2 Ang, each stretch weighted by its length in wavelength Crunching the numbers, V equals 14.6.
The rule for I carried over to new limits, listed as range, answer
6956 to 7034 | 19.12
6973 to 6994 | 15.8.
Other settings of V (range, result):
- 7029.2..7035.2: 15.5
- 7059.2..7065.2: 14.9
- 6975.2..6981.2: 13.5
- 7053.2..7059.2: 15.3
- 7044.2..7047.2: 15.9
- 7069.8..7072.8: 14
